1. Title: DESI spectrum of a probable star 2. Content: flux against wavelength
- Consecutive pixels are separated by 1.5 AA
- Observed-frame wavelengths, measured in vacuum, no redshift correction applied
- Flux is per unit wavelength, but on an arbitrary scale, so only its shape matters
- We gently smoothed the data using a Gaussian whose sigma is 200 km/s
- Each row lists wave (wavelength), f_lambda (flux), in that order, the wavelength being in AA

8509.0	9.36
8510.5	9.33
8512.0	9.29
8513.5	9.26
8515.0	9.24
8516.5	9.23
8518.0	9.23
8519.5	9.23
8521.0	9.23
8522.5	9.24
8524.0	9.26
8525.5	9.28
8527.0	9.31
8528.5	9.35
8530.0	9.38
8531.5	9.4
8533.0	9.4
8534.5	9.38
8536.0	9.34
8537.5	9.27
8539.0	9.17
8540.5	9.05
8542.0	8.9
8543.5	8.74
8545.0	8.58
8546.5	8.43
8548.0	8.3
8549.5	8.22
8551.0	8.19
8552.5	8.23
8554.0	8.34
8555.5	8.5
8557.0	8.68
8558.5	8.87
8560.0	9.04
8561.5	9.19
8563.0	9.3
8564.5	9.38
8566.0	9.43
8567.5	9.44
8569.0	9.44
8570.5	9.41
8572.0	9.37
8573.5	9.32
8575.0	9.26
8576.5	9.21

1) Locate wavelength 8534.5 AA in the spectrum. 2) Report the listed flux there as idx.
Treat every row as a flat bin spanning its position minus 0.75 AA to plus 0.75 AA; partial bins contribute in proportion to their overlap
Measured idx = 9.38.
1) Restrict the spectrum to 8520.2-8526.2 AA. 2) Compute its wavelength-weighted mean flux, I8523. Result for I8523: 9.25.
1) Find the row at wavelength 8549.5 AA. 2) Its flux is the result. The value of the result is 8.22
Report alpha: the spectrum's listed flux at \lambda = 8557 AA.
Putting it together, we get 8.68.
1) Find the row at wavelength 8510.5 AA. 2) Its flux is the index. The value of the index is 9.33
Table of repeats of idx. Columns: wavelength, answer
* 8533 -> 9.4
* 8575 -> 9.26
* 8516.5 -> 9.23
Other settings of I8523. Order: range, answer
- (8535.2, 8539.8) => 9.26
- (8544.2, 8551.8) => 8.35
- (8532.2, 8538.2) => 9.35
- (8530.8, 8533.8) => 9.4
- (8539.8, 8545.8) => 8.81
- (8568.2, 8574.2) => 9.39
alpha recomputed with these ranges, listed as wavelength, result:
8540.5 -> 9.05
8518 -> 9.23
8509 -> 9.36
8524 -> 9.26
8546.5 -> 8.43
